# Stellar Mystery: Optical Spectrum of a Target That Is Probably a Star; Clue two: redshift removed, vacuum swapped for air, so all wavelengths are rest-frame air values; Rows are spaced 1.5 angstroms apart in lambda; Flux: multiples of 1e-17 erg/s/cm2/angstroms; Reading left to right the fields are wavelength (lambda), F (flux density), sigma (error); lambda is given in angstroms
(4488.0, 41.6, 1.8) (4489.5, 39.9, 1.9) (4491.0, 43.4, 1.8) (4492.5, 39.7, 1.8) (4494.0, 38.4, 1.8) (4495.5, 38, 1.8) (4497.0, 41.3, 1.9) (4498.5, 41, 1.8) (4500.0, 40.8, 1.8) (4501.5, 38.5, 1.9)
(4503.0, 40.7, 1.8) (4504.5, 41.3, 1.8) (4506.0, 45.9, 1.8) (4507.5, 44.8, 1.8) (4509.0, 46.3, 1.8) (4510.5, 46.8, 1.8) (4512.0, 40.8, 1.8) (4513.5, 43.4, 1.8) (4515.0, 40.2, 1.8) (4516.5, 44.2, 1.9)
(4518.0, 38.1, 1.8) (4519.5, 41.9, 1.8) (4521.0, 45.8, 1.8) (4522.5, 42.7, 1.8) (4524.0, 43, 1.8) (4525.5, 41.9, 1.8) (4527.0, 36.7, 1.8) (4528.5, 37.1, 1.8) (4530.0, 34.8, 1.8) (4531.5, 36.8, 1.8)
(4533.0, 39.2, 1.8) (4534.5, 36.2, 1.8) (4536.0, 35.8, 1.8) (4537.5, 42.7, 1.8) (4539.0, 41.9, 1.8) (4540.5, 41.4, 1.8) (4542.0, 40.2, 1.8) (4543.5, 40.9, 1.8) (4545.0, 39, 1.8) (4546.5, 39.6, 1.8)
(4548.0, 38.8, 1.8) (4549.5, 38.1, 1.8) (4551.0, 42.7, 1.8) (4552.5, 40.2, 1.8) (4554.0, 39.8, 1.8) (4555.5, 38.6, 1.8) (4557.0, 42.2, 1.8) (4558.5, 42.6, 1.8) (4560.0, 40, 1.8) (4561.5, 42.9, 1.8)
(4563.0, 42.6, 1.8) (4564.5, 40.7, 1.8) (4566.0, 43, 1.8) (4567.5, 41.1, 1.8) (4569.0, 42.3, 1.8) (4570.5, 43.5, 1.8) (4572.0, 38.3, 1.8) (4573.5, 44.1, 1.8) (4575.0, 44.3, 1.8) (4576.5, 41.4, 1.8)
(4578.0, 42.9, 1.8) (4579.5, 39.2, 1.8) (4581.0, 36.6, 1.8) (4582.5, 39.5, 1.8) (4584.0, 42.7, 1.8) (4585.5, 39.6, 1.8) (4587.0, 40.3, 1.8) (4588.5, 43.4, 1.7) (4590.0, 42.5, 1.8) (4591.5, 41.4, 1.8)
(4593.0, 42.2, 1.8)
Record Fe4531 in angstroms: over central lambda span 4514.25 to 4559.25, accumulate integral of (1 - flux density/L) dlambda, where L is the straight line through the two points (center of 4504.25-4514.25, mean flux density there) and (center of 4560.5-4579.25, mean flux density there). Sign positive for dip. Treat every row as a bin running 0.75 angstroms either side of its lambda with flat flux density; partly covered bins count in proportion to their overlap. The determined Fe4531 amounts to 3.36 angstroms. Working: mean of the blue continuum 44.3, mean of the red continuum 42.1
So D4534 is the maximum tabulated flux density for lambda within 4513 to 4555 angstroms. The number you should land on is 45.8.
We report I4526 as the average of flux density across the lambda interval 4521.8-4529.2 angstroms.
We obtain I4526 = 40.3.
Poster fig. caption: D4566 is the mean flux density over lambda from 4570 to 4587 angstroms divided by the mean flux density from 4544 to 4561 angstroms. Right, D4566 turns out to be 1.02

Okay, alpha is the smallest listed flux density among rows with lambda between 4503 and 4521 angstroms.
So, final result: 38.1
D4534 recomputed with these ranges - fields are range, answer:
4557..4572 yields 43.5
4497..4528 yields 46.8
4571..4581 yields 44.3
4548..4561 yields 42.7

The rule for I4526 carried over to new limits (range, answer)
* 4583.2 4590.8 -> 41.7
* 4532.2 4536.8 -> 37.1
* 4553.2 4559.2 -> 40.8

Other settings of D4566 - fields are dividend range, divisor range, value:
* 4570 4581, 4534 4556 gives 1.04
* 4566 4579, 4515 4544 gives 1.05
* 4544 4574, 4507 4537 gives 1.00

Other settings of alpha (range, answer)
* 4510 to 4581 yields 34.8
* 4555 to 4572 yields 38.3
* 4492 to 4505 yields 38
